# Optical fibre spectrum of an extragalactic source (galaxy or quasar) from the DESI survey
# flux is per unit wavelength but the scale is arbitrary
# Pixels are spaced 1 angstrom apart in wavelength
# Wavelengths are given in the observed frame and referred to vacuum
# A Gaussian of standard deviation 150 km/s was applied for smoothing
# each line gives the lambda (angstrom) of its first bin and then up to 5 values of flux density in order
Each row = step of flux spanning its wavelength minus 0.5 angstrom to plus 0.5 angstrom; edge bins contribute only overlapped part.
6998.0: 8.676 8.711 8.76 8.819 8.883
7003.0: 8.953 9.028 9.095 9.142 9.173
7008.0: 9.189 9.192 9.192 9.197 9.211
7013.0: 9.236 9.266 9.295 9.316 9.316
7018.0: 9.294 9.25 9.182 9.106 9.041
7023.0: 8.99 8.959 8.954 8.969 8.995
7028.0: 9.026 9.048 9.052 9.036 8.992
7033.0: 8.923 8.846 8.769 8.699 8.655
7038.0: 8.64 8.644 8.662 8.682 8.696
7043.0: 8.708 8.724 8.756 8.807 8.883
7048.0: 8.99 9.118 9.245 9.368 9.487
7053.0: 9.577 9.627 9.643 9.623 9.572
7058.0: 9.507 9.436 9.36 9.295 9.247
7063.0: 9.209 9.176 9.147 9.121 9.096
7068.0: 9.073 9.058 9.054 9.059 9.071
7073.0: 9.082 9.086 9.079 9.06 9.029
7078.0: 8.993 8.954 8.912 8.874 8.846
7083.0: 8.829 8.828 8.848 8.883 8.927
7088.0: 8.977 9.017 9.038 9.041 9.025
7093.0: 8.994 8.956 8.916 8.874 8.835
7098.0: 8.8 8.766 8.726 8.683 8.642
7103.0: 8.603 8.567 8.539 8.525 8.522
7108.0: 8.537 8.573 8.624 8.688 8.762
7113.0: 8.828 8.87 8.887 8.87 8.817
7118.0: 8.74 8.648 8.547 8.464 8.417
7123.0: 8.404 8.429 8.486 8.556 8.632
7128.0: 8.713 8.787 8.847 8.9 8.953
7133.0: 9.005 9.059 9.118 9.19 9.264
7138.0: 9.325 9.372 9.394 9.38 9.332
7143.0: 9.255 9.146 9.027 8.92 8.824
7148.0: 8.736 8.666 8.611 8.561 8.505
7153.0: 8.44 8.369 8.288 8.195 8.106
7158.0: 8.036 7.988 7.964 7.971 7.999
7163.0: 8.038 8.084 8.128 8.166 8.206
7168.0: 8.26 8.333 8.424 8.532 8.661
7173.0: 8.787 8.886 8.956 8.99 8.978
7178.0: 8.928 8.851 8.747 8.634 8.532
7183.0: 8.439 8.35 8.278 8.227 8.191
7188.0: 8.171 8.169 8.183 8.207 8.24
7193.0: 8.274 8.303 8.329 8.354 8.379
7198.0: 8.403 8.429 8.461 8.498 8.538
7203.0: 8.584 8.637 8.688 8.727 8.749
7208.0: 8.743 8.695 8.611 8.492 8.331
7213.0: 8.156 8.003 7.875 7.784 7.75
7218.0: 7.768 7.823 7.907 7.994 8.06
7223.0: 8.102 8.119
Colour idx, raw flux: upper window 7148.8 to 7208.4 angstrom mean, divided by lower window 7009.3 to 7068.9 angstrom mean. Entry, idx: 0.9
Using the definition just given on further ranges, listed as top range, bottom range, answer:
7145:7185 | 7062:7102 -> 0.94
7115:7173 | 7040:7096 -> 0.95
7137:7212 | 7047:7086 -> 0.93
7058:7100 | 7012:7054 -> 1.00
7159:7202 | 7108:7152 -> 0.95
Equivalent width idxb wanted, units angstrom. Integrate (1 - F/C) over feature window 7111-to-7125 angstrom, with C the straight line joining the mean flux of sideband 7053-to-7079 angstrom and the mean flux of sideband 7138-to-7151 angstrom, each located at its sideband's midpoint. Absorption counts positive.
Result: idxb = 0.7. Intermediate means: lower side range 9.23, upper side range 9.05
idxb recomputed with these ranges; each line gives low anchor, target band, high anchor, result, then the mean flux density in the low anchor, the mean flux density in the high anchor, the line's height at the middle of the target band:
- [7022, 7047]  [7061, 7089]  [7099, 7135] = -0.8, 8.85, 8.69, 8.77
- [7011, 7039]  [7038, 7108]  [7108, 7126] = -1.3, 9.04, 8.64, 8.83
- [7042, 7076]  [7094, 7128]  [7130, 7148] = 1.8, 9.18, 9.13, 9.14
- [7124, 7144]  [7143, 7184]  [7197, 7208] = 1.5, 9.02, 8.57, 8.83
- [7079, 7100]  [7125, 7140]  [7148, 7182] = -0.6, 8.91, 8.44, 8.64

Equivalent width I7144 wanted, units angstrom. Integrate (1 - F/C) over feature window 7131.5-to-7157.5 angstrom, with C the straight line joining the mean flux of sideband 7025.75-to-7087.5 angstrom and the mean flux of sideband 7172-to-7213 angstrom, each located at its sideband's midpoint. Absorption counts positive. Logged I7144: -0.5 angstrom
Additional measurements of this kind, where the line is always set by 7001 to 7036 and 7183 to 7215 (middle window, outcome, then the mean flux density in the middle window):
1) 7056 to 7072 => -0.6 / 9.23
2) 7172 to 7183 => -0.4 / 8.8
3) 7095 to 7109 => 0.2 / 8.67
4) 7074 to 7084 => -0.1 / 8.95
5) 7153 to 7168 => 0.7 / 8.13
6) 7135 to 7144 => -0.7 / 9.29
